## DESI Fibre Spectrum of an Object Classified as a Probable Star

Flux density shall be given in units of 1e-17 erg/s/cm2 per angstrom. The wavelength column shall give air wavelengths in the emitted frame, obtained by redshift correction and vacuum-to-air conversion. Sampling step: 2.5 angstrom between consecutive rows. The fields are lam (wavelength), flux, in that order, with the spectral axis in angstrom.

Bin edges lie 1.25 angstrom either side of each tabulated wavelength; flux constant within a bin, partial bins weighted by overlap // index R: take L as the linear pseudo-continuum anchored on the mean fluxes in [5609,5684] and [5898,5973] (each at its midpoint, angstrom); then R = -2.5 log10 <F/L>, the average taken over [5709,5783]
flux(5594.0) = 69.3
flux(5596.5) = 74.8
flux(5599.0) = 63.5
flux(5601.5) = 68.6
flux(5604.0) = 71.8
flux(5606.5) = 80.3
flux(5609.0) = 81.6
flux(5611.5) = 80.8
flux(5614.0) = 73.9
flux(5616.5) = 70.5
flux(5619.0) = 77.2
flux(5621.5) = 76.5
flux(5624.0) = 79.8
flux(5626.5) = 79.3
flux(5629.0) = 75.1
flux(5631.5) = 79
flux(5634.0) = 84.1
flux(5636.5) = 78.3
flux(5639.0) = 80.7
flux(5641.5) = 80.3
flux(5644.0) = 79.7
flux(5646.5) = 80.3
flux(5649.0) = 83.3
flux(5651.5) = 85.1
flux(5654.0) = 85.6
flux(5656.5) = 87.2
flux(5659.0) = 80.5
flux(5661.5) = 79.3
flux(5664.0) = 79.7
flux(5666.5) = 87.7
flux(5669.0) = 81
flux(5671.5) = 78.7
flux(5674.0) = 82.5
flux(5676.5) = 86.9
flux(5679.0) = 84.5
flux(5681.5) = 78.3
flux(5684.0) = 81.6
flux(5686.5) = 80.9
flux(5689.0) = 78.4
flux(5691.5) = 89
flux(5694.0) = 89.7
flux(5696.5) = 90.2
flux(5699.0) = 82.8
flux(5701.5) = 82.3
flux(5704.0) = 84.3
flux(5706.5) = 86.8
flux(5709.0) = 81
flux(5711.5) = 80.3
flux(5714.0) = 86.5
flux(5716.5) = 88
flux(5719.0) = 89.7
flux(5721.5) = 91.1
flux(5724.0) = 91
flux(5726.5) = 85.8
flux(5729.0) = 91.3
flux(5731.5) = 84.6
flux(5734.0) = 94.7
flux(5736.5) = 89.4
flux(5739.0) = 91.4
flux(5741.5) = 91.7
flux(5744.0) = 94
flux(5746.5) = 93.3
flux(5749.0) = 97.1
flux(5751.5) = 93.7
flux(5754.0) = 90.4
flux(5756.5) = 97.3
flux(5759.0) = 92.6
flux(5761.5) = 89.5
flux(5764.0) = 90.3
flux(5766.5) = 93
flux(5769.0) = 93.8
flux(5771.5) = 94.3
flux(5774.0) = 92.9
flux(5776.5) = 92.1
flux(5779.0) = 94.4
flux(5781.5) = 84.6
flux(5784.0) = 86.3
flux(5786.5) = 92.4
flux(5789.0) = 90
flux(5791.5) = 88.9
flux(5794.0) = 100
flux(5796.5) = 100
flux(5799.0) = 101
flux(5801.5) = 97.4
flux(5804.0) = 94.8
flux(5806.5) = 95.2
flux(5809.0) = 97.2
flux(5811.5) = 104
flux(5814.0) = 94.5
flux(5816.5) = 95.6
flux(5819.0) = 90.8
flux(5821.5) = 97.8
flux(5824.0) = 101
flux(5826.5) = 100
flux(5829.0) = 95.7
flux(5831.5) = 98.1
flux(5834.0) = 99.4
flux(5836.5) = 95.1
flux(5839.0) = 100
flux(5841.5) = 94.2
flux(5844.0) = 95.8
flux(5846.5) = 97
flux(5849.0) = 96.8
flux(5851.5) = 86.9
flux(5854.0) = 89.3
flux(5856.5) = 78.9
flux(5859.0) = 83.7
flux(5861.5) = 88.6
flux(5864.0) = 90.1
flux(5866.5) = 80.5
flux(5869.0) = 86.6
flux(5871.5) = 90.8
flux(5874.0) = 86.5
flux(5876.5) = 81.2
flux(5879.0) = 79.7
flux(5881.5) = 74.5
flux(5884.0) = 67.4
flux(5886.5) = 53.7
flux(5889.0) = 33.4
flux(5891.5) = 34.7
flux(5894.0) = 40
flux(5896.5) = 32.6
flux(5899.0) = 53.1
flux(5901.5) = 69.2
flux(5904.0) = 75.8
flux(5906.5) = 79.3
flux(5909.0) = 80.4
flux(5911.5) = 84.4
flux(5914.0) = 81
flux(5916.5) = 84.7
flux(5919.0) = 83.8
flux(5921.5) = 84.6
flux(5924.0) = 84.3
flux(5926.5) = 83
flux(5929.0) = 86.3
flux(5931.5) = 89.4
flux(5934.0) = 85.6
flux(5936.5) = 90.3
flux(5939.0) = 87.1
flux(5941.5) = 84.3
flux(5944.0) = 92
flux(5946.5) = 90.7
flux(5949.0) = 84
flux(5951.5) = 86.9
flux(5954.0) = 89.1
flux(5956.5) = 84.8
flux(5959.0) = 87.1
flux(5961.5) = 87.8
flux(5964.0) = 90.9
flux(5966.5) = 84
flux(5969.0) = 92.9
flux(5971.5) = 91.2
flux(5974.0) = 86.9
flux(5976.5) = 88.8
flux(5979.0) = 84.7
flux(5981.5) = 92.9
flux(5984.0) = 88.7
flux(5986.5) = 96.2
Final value -0.11 mag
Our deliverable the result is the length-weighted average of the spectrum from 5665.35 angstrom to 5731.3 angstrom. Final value 85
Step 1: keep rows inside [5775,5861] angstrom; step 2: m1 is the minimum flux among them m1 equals 78.9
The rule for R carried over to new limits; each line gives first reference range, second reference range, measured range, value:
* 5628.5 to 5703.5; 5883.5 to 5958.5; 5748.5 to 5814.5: -0.18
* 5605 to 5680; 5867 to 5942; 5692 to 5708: -0.09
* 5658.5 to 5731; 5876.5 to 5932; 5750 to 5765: -0.16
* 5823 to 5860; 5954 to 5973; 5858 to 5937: 0.22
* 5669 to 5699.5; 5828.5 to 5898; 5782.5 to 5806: -0.17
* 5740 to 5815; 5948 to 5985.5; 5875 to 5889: 0.31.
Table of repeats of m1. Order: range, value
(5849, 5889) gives 33.4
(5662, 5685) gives 78.3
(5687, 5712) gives 78.4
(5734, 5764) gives 89.4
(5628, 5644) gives 75.1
